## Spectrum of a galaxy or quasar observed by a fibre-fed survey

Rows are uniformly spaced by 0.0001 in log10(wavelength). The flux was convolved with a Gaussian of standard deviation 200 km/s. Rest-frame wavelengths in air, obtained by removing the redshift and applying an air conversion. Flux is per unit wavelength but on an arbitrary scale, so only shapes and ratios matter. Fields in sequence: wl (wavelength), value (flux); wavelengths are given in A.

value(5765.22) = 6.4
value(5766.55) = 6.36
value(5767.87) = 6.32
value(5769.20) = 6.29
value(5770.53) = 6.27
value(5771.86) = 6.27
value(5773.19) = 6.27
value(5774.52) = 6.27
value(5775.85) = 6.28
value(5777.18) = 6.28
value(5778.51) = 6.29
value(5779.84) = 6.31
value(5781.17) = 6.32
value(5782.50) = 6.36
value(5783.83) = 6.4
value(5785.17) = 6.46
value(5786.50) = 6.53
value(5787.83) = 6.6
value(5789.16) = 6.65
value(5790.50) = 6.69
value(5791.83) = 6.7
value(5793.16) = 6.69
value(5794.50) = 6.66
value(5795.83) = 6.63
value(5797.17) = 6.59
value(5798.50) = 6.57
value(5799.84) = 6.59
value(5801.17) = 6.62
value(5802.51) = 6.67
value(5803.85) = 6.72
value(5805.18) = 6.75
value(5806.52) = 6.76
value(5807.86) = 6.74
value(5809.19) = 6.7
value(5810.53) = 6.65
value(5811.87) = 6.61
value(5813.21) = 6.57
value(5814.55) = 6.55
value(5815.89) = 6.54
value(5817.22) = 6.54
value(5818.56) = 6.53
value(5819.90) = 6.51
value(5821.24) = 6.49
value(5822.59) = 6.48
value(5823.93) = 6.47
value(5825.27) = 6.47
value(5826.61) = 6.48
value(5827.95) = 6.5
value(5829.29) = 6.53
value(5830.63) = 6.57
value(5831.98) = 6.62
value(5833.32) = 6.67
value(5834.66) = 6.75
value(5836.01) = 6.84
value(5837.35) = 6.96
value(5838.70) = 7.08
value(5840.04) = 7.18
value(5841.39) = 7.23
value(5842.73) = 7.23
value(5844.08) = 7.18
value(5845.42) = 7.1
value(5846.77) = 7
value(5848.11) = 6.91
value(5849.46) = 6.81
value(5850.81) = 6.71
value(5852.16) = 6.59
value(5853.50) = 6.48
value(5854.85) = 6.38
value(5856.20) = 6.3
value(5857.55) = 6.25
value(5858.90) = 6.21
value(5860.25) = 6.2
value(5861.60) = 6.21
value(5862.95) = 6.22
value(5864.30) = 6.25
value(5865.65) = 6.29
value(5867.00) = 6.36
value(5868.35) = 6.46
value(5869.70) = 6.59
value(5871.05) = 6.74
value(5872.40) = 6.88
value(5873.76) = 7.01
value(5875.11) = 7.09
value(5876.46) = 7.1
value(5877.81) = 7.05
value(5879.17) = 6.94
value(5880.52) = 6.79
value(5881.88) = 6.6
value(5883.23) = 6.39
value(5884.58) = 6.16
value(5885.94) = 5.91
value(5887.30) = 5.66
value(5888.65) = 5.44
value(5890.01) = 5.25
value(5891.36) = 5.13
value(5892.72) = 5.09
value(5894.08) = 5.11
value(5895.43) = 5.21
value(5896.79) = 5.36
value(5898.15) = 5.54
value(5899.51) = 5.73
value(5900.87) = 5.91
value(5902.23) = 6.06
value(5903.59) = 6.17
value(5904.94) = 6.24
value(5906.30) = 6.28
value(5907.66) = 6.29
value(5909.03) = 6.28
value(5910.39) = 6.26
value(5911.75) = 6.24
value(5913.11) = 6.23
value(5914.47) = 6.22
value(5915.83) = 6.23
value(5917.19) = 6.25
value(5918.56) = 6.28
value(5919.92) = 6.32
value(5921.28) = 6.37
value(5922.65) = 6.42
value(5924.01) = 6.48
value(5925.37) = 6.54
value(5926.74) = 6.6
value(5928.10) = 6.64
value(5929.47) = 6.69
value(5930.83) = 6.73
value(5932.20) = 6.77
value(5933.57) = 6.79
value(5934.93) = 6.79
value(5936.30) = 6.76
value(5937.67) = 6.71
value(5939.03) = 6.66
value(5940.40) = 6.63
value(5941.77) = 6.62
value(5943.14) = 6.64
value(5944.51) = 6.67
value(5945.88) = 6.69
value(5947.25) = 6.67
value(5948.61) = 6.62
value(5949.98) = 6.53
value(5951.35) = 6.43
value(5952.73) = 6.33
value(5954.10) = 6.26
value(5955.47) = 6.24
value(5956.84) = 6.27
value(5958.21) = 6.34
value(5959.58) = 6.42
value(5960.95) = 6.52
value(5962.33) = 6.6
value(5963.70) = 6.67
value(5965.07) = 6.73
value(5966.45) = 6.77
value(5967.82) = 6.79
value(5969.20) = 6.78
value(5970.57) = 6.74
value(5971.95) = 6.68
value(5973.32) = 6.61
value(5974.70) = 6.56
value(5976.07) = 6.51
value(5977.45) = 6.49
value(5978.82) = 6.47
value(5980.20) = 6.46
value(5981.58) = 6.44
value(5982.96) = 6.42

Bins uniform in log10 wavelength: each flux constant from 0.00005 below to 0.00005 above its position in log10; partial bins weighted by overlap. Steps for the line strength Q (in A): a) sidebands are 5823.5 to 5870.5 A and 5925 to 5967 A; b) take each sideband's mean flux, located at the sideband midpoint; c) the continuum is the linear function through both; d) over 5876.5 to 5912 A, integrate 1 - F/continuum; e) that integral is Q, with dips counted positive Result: 3.4 A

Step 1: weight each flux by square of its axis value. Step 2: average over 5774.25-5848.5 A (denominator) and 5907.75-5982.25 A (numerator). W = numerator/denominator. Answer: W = 1.0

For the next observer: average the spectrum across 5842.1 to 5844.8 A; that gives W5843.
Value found 7.21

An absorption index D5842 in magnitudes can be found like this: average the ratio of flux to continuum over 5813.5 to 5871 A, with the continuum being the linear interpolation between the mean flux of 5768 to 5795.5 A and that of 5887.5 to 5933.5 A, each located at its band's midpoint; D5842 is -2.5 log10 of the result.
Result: -0.06 mag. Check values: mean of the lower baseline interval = 6.43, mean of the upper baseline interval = 6.08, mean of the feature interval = 6.61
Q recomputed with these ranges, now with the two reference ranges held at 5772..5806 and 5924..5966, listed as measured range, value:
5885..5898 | 2.3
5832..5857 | -1.2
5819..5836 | -0.1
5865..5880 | -0.5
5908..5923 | 0.7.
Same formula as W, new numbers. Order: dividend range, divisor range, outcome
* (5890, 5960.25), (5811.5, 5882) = 0.97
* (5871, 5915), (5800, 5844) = 0.94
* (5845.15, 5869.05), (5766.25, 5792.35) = 1.04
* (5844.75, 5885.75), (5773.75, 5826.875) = 1.03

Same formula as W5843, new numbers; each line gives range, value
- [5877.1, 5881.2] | 6.92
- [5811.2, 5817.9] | 6.57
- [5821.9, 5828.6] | 6.48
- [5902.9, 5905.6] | 6.22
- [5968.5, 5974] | 6.7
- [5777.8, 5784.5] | 6.34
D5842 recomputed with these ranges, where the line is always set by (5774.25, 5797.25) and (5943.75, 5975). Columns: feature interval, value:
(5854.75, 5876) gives 0.01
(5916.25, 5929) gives 0.02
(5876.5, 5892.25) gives 0.07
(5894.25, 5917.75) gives 0.09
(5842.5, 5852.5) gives -0.07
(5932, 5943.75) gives -0.02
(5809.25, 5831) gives -0.01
